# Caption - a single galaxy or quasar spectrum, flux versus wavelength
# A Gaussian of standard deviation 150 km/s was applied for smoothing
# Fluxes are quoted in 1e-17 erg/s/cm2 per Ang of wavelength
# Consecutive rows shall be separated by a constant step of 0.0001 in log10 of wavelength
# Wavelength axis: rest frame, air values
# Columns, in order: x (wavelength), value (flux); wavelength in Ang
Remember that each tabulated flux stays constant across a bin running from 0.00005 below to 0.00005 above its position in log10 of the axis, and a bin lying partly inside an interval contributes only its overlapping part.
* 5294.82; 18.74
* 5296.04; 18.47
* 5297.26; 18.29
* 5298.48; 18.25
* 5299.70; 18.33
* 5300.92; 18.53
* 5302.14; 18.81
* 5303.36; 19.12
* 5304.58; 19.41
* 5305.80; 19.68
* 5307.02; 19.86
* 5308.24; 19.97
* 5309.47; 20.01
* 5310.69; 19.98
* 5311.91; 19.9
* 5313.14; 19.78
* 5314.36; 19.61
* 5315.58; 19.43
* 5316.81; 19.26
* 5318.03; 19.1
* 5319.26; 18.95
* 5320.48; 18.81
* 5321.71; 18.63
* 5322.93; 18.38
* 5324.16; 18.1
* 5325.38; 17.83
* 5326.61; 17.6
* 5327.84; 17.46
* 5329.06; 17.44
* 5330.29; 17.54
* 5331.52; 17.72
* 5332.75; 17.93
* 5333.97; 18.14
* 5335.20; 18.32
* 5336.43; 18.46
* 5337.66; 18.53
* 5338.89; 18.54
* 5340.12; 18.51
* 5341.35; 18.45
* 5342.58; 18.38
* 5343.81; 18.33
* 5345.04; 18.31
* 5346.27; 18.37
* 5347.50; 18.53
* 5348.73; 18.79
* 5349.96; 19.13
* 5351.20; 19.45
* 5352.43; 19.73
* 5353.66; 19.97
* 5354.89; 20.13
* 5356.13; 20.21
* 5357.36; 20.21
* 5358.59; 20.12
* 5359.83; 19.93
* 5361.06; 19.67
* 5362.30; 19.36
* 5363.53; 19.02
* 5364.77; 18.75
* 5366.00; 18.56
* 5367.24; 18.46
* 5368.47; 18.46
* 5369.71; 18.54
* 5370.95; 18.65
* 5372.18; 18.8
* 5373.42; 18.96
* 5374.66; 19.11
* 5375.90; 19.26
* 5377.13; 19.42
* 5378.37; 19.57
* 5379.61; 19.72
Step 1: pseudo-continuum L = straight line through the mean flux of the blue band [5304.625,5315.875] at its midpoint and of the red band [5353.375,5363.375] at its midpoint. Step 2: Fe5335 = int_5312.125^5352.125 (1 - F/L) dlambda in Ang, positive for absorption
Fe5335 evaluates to 2.7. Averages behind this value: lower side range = 19.8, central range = 18.5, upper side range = 19.9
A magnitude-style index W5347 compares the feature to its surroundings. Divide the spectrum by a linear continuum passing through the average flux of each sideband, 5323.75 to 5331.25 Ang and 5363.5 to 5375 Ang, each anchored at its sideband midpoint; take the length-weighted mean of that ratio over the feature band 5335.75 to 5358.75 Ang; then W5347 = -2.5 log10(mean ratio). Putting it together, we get -0.05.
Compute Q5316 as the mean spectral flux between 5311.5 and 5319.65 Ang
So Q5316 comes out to 19.4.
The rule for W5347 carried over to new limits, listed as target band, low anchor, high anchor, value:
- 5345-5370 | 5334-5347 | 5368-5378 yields -0.03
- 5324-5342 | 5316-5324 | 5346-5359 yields 0.06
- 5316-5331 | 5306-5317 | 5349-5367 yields 0.08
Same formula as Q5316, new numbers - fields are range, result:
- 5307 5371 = 18.9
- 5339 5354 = 18.8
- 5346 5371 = 19.3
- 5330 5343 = 18.2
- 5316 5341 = 18.3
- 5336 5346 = 18.4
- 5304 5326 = 19.3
